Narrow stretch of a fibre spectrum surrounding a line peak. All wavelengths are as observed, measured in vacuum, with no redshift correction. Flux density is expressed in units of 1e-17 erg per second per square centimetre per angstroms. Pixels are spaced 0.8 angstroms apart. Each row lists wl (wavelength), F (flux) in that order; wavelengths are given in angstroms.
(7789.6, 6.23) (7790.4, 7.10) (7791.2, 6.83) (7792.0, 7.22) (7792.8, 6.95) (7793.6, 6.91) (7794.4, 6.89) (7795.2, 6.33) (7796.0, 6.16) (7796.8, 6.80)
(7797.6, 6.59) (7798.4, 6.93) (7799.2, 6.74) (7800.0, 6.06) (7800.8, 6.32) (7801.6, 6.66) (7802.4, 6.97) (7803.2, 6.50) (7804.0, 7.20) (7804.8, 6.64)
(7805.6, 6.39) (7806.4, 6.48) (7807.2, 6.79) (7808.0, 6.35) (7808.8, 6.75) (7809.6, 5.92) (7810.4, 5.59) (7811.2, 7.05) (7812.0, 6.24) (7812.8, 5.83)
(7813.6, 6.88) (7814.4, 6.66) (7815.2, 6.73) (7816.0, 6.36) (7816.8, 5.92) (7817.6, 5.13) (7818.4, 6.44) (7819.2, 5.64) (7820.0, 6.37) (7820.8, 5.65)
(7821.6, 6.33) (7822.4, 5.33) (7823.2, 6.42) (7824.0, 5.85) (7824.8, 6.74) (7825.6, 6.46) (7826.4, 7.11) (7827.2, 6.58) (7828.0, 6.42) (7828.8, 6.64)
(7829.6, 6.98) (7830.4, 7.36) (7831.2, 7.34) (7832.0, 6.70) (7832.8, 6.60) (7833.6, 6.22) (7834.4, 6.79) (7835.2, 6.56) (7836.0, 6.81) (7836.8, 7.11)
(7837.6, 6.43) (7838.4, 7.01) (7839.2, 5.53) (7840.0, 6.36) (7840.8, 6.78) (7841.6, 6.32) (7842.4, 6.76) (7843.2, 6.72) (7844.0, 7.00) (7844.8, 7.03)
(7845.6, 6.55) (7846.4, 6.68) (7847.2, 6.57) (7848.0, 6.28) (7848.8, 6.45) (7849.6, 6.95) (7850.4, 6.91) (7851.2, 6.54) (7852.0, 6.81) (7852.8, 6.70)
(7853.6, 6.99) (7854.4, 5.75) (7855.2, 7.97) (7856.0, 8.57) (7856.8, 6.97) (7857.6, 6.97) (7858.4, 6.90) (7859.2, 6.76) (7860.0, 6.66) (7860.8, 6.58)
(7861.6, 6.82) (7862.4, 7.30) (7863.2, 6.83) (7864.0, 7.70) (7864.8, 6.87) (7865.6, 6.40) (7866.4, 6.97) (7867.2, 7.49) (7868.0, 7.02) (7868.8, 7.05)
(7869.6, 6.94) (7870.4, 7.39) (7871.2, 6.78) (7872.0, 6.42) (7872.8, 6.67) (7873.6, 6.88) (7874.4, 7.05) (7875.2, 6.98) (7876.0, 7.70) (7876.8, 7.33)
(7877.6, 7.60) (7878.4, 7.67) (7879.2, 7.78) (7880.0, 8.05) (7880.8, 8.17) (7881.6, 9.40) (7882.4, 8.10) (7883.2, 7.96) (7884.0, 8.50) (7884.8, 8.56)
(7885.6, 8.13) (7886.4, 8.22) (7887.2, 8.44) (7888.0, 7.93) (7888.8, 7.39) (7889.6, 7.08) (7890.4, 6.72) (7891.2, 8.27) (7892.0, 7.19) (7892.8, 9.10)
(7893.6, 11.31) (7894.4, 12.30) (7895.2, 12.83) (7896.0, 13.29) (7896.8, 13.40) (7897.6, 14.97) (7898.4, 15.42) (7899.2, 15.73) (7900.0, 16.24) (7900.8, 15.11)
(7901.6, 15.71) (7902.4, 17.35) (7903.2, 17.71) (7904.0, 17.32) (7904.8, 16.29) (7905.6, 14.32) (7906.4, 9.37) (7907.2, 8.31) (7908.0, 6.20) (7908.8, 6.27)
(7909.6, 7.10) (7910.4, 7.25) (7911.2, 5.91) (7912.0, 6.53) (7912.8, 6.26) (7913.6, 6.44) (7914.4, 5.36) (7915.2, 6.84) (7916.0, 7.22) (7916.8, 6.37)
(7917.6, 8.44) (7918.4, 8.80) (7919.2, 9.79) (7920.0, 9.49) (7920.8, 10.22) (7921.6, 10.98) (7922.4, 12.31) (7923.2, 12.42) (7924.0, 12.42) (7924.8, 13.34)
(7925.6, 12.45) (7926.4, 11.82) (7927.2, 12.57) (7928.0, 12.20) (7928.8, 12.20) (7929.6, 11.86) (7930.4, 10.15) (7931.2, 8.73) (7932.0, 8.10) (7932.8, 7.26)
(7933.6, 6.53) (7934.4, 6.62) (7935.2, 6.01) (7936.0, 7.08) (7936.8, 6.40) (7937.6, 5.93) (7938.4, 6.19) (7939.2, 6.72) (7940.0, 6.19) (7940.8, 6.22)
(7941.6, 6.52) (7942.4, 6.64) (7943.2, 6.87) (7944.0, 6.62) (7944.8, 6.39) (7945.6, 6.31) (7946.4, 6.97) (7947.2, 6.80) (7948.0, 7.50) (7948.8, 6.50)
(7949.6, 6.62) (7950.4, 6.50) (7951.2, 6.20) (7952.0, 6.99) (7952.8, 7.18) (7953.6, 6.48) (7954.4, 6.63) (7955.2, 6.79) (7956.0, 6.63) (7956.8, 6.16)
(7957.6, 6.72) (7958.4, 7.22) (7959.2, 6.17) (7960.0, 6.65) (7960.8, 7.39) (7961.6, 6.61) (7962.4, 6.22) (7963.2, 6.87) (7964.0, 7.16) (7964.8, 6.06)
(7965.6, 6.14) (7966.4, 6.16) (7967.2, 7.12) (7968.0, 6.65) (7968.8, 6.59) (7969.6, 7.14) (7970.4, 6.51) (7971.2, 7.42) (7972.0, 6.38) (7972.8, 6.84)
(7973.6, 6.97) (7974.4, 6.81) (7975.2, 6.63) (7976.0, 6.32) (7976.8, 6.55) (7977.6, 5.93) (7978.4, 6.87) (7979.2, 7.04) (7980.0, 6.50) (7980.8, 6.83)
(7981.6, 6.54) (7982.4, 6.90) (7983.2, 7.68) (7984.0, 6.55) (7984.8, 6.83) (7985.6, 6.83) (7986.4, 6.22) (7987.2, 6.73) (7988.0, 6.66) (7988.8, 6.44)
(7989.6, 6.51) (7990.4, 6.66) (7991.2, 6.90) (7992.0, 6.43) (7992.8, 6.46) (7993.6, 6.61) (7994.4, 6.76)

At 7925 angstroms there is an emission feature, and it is [N II] 6583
